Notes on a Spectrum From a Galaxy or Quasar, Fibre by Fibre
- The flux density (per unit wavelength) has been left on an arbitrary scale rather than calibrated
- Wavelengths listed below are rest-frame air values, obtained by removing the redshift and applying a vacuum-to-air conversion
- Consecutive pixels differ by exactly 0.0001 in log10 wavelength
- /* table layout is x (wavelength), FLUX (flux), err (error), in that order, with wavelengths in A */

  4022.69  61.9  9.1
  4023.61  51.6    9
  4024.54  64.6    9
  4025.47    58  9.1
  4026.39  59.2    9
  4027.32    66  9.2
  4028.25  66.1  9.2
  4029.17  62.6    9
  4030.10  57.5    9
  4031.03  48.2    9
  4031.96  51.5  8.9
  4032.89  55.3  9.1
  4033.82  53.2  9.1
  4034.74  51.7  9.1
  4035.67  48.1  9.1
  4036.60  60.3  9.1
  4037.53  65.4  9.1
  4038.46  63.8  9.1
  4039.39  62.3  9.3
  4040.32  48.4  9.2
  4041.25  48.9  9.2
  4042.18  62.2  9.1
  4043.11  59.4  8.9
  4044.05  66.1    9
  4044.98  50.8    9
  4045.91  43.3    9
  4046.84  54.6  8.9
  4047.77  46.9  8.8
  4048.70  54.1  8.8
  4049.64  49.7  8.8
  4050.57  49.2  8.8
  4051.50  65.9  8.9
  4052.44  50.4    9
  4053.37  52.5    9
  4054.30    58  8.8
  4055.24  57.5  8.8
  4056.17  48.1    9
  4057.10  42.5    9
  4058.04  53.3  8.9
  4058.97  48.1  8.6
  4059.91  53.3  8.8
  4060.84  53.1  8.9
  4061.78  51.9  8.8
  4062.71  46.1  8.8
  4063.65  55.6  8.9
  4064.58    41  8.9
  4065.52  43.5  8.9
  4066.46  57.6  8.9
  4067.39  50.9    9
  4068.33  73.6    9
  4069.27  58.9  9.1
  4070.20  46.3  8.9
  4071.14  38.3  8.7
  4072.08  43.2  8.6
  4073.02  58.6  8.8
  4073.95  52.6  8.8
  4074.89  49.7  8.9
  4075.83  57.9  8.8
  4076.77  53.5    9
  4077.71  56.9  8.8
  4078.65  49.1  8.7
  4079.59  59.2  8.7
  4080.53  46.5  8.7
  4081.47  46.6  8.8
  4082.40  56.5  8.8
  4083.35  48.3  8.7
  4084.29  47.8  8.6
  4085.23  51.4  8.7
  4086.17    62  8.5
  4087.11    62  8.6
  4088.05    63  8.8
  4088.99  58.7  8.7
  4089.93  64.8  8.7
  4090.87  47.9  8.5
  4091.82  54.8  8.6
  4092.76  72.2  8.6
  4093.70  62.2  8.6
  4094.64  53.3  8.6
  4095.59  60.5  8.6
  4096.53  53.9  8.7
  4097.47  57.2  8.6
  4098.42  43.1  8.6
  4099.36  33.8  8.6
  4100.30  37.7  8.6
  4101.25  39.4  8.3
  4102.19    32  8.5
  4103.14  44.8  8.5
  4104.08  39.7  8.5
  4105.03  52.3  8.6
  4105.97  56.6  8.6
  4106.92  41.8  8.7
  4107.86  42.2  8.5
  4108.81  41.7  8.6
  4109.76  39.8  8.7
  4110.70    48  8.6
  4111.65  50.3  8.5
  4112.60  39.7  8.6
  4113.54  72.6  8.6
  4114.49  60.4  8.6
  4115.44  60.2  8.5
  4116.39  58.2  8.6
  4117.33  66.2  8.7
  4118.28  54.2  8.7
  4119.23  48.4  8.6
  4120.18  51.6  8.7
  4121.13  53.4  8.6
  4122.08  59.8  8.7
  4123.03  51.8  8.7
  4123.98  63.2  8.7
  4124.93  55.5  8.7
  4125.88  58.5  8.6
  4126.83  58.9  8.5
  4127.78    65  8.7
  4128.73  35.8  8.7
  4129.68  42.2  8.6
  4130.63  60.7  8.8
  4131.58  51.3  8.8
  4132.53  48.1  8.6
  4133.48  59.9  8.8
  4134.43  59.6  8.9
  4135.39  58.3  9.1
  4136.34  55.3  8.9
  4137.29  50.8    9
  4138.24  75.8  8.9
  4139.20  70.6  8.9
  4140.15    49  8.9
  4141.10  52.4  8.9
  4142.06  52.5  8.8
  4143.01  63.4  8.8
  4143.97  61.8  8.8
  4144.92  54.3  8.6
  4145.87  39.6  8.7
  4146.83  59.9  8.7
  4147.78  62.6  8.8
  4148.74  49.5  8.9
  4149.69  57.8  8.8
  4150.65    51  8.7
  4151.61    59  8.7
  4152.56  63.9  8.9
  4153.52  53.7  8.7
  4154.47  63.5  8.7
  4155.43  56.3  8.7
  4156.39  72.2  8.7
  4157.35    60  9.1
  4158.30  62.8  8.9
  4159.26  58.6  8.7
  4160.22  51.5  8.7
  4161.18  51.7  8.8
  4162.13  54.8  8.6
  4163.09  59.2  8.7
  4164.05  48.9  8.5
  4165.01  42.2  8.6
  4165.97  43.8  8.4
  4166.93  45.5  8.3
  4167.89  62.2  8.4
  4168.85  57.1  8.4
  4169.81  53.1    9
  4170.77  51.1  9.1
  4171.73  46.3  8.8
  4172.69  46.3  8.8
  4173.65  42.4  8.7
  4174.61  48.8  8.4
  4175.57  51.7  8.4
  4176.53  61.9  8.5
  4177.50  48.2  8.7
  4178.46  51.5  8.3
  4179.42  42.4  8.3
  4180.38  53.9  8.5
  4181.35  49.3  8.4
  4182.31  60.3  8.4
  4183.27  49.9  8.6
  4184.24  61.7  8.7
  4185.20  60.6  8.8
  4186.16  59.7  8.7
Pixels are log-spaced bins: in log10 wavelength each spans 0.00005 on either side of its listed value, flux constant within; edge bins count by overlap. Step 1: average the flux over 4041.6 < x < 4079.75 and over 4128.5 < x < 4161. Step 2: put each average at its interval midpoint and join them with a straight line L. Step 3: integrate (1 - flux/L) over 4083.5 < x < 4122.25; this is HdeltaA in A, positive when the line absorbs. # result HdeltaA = 1.8 A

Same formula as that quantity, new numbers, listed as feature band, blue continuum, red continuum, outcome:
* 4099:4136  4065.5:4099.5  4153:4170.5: 2.41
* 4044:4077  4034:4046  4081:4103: 1.79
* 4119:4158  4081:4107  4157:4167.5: -3.18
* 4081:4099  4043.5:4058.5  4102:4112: -3.38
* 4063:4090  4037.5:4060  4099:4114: -2.19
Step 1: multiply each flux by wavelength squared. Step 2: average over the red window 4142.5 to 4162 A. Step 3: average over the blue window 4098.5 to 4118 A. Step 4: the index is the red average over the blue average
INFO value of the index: 1.23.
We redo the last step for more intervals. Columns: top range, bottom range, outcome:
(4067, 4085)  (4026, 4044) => 0.93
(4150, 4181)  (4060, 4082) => 1.08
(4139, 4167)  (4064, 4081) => 1.11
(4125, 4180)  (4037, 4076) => 1.08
